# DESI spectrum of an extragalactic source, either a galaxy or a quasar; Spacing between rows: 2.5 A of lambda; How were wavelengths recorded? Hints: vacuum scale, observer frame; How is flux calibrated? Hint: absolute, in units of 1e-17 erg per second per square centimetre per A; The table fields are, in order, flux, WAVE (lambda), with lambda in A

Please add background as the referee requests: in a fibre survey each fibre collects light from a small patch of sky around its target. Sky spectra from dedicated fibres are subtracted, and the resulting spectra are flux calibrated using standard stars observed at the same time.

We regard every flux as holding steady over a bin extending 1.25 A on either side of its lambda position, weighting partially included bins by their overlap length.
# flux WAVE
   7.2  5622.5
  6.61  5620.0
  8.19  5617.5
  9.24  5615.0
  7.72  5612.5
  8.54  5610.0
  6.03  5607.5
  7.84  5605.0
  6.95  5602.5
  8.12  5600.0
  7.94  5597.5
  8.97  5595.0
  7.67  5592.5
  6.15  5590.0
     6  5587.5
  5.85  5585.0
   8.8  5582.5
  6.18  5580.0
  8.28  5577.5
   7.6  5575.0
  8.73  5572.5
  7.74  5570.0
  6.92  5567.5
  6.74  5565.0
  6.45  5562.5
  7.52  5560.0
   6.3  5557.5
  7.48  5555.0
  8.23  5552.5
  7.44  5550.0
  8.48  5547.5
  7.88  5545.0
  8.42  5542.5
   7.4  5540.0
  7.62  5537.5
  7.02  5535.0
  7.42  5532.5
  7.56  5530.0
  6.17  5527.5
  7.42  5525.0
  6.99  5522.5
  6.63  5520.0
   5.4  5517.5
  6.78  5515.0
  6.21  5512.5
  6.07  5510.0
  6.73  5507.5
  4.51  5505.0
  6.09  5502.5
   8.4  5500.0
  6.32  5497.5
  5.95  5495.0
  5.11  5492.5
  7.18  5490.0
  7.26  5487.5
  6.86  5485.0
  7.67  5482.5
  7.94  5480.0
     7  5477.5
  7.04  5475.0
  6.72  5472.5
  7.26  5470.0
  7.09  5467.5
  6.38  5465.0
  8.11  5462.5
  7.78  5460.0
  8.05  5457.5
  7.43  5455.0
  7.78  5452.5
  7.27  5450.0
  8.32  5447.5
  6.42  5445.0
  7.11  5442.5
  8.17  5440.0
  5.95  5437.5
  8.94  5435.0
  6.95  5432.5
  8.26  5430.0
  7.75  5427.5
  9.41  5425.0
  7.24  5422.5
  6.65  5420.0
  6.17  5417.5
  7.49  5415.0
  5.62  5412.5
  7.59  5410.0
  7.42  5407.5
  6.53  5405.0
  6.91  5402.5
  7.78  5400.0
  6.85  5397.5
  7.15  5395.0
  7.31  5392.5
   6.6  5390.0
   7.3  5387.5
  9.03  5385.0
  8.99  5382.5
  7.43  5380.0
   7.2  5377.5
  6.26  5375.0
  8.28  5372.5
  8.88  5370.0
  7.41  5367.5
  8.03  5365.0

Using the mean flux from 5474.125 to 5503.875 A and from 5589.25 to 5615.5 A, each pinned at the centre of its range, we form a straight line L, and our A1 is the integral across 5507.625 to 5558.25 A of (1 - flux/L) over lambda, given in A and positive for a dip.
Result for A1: 0.5 A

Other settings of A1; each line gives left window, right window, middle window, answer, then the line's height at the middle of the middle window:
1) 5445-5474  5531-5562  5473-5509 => 3.7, 7.48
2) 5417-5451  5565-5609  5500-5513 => 2.3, 7.45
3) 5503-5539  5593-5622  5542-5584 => -2.3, 7.19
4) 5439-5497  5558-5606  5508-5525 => 1.9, 7.27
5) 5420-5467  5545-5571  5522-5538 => 0.5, 7.41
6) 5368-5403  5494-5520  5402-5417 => 0.9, 7.32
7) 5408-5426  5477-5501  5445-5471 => -1.7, 7.04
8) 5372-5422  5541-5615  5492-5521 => 4.7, 7.39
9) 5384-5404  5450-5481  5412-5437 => -0.4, 7.35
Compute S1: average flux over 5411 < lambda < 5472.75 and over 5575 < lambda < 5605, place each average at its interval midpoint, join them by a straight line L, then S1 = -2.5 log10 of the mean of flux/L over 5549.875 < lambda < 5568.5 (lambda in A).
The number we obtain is 0.04 mag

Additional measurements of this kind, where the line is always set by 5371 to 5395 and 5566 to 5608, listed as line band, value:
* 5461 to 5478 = 0.062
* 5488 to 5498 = 0.205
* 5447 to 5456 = -0.018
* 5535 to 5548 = -0.054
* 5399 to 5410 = 0.055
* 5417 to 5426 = 0.021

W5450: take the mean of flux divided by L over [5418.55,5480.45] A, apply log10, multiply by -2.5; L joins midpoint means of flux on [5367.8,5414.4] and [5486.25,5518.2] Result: -0.10 mag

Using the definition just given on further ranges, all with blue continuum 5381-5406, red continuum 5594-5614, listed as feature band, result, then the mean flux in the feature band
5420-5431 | -0.07 mag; 7.99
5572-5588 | 0.06 mag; 7.35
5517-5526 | 0.15 mag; 6.69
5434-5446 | 0.03 mag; 7.3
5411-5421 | 0.15 mag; 6.51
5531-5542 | 0.03 mag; 7.44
